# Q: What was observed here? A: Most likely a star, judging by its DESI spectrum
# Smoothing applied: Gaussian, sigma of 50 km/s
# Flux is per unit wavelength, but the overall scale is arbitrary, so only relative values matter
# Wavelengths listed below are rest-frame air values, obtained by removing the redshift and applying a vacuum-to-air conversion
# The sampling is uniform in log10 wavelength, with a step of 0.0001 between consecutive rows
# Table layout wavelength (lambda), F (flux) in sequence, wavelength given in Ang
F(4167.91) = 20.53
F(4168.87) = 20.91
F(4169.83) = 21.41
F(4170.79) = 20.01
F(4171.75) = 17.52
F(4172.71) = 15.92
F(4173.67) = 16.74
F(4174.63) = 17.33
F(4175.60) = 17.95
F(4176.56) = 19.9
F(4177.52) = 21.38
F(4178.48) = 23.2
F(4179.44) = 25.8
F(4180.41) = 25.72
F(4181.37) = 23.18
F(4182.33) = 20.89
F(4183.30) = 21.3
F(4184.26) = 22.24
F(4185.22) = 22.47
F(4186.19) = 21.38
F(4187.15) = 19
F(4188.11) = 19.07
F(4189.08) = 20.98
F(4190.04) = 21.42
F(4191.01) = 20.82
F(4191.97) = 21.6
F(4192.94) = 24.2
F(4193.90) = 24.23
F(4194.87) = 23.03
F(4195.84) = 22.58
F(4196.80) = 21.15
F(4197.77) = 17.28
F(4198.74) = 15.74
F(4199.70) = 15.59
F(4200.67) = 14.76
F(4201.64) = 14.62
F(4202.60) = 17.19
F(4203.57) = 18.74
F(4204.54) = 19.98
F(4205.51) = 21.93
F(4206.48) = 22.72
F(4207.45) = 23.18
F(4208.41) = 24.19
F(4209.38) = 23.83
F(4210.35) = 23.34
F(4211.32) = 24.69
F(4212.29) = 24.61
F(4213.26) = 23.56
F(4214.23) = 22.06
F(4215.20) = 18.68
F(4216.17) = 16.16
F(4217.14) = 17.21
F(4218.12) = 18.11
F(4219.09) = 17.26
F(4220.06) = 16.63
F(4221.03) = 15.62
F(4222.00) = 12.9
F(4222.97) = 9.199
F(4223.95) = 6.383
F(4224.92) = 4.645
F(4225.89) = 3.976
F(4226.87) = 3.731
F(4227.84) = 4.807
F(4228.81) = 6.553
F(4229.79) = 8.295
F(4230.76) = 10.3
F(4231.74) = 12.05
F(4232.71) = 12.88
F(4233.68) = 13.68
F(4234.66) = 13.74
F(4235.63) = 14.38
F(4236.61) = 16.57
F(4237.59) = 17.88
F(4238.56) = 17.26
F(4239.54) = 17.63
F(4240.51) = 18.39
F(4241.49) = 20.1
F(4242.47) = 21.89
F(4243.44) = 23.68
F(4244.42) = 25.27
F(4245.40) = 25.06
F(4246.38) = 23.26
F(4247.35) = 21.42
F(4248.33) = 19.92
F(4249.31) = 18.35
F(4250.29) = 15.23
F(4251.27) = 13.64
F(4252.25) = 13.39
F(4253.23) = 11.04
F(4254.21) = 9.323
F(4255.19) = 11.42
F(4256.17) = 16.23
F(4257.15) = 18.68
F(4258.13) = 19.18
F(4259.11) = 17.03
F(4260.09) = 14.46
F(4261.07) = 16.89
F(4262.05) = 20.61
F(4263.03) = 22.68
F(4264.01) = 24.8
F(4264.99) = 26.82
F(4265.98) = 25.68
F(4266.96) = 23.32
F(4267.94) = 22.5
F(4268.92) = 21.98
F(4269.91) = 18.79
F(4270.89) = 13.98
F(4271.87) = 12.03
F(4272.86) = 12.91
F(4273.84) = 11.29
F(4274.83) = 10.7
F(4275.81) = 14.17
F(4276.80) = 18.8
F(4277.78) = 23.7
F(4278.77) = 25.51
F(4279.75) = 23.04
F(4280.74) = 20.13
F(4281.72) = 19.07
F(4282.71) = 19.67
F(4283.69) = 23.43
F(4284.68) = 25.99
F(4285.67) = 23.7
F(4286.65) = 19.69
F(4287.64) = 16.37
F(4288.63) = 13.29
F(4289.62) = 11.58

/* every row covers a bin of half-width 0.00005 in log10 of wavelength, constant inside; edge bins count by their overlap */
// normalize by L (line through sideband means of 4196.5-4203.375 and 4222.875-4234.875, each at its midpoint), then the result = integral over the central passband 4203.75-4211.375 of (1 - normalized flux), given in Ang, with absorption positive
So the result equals -4.5 Ang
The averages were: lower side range 16.6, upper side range 8.34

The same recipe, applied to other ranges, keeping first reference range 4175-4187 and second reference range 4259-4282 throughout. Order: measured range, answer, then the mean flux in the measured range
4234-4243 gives 1.2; 17.5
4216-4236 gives 9.1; 11.3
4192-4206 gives 1.3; 19.4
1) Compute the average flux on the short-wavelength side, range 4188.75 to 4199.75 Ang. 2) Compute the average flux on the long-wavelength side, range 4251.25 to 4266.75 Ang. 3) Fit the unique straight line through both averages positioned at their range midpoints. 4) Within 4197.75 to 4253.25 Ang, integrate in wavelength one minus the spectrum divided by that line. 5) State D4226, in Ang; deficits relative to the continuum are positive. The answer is 7.9 Ang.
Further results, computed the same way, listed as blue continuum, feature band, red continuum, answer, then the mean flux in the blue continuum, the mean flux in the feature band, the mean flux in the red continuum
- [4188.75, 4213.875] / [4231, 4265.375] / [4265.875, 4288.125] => 3.7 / 21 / 17.8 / 19.3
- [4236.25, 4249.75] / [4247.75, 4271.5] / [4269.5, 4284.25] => 1.2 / 20.5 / 18.1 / 17.9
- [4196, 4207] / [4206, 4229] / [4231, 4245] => 2.4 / 18.3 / 16.1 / 17.4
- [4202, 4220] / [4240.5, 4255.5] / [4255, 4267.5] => 1.5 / 20.8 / 18.3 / 20.1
